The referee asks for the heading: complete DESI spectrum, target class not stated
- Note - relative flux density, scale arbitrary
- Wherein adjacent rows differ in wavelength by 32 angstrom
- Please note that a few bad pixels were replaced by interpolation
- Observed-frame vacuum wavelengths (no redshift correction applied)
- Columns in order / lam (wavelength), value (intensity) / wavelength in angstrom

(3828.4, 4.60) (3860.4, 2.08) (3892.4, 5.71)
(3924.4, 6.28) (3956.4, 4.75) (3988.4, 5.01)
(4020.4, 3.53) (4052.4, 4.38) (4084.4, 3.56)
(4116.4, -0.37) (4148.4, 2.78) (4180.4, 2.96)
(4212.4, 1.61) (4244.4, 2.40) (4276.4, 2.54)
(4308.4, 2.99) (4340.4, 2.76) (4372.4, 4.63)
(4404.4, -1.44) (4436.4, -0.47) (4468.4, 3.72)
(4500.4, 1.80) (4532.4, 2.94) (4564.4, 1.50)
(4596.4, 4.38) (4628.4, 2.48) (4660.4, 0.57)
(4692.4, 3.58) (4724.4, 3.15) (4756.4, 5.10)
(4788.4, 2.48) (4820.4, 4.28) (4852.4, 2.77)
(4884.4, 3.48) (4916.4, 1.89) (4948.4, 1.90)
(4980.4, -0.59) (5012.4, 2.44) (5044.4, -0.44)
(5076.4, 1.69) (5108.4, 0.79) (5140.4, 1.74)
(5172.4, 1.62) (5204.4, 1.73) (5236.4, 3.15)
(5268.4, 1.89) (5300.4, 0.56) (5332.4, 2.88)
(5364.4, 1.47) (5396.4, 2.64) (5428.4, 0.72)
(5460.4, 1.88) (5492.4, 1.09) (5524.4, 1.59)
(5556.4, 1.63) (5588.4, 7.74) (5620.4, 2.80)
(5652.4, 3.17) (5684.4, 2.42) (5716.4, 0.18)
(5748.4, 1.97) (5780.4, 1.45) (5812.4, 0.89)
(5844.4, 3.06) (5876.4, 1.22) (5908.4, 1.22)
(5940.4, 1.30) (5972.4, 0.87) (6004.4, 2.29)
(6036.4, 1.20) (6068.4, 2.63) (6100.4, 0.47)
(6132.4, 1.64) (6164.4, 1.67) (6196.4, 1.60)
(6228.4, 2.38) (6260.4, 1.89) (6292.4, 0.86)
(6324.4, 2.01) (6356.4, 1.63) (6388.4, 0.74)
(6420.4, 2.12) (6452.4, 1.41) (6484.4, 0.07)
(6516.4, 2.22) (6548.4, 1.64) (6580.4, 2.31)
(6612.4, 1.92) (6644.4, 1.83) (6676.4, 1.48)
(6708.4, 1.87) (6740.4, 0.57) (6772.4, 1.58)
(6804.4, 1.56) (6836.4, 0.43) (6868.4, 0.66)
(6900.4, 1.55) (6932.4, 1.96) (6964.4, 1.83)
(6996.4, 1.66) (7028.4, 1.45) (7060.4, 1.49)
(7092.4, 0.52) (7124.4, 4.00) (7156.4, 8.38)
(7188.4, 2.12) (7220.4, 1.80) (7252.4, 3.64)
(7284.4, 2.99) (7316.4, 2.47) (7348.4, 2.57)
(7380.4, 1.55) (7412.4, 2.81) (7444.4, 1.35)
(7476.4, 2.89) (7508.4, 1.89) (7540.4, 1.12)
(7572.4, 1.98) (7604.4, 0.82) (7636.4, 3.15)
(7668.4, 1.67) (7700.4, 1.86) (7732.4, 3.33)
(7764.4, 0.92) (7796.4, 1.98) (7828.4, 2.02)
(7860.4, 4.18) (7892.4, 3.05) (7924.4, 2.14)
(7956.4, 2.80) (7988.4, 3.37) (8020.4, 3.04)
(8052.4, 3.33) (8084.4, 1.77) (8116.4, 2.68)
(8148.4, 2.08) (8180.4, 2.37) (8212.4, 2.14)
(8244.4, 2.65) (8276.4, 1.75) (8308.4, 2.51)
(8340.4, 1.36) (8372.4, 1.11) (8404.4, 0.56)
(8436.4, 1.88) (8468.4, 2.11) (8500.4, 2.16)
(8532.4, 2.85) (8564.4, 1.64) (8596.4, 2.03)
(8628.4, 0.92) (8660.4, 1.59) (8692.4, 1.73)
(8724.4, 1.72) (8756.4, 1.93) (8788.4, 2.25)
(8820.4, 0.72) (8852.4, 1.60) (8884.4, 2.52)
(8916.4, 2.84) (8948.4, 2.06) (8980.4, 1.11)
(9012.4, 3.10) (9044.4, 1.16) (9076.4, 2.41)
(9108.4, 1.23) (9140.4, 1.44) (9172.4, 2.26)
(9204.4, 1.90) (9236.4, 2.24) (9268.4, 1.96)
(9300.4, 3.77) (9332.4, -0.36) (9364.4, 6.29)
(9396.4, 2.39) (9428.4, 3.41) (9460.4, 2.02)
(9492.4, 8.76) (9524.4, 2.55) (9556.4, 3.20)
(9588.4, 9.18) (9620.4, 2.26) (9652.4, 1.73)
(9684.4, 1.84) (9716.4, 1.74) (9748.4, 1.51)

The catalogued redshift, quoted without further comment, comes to 0.92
